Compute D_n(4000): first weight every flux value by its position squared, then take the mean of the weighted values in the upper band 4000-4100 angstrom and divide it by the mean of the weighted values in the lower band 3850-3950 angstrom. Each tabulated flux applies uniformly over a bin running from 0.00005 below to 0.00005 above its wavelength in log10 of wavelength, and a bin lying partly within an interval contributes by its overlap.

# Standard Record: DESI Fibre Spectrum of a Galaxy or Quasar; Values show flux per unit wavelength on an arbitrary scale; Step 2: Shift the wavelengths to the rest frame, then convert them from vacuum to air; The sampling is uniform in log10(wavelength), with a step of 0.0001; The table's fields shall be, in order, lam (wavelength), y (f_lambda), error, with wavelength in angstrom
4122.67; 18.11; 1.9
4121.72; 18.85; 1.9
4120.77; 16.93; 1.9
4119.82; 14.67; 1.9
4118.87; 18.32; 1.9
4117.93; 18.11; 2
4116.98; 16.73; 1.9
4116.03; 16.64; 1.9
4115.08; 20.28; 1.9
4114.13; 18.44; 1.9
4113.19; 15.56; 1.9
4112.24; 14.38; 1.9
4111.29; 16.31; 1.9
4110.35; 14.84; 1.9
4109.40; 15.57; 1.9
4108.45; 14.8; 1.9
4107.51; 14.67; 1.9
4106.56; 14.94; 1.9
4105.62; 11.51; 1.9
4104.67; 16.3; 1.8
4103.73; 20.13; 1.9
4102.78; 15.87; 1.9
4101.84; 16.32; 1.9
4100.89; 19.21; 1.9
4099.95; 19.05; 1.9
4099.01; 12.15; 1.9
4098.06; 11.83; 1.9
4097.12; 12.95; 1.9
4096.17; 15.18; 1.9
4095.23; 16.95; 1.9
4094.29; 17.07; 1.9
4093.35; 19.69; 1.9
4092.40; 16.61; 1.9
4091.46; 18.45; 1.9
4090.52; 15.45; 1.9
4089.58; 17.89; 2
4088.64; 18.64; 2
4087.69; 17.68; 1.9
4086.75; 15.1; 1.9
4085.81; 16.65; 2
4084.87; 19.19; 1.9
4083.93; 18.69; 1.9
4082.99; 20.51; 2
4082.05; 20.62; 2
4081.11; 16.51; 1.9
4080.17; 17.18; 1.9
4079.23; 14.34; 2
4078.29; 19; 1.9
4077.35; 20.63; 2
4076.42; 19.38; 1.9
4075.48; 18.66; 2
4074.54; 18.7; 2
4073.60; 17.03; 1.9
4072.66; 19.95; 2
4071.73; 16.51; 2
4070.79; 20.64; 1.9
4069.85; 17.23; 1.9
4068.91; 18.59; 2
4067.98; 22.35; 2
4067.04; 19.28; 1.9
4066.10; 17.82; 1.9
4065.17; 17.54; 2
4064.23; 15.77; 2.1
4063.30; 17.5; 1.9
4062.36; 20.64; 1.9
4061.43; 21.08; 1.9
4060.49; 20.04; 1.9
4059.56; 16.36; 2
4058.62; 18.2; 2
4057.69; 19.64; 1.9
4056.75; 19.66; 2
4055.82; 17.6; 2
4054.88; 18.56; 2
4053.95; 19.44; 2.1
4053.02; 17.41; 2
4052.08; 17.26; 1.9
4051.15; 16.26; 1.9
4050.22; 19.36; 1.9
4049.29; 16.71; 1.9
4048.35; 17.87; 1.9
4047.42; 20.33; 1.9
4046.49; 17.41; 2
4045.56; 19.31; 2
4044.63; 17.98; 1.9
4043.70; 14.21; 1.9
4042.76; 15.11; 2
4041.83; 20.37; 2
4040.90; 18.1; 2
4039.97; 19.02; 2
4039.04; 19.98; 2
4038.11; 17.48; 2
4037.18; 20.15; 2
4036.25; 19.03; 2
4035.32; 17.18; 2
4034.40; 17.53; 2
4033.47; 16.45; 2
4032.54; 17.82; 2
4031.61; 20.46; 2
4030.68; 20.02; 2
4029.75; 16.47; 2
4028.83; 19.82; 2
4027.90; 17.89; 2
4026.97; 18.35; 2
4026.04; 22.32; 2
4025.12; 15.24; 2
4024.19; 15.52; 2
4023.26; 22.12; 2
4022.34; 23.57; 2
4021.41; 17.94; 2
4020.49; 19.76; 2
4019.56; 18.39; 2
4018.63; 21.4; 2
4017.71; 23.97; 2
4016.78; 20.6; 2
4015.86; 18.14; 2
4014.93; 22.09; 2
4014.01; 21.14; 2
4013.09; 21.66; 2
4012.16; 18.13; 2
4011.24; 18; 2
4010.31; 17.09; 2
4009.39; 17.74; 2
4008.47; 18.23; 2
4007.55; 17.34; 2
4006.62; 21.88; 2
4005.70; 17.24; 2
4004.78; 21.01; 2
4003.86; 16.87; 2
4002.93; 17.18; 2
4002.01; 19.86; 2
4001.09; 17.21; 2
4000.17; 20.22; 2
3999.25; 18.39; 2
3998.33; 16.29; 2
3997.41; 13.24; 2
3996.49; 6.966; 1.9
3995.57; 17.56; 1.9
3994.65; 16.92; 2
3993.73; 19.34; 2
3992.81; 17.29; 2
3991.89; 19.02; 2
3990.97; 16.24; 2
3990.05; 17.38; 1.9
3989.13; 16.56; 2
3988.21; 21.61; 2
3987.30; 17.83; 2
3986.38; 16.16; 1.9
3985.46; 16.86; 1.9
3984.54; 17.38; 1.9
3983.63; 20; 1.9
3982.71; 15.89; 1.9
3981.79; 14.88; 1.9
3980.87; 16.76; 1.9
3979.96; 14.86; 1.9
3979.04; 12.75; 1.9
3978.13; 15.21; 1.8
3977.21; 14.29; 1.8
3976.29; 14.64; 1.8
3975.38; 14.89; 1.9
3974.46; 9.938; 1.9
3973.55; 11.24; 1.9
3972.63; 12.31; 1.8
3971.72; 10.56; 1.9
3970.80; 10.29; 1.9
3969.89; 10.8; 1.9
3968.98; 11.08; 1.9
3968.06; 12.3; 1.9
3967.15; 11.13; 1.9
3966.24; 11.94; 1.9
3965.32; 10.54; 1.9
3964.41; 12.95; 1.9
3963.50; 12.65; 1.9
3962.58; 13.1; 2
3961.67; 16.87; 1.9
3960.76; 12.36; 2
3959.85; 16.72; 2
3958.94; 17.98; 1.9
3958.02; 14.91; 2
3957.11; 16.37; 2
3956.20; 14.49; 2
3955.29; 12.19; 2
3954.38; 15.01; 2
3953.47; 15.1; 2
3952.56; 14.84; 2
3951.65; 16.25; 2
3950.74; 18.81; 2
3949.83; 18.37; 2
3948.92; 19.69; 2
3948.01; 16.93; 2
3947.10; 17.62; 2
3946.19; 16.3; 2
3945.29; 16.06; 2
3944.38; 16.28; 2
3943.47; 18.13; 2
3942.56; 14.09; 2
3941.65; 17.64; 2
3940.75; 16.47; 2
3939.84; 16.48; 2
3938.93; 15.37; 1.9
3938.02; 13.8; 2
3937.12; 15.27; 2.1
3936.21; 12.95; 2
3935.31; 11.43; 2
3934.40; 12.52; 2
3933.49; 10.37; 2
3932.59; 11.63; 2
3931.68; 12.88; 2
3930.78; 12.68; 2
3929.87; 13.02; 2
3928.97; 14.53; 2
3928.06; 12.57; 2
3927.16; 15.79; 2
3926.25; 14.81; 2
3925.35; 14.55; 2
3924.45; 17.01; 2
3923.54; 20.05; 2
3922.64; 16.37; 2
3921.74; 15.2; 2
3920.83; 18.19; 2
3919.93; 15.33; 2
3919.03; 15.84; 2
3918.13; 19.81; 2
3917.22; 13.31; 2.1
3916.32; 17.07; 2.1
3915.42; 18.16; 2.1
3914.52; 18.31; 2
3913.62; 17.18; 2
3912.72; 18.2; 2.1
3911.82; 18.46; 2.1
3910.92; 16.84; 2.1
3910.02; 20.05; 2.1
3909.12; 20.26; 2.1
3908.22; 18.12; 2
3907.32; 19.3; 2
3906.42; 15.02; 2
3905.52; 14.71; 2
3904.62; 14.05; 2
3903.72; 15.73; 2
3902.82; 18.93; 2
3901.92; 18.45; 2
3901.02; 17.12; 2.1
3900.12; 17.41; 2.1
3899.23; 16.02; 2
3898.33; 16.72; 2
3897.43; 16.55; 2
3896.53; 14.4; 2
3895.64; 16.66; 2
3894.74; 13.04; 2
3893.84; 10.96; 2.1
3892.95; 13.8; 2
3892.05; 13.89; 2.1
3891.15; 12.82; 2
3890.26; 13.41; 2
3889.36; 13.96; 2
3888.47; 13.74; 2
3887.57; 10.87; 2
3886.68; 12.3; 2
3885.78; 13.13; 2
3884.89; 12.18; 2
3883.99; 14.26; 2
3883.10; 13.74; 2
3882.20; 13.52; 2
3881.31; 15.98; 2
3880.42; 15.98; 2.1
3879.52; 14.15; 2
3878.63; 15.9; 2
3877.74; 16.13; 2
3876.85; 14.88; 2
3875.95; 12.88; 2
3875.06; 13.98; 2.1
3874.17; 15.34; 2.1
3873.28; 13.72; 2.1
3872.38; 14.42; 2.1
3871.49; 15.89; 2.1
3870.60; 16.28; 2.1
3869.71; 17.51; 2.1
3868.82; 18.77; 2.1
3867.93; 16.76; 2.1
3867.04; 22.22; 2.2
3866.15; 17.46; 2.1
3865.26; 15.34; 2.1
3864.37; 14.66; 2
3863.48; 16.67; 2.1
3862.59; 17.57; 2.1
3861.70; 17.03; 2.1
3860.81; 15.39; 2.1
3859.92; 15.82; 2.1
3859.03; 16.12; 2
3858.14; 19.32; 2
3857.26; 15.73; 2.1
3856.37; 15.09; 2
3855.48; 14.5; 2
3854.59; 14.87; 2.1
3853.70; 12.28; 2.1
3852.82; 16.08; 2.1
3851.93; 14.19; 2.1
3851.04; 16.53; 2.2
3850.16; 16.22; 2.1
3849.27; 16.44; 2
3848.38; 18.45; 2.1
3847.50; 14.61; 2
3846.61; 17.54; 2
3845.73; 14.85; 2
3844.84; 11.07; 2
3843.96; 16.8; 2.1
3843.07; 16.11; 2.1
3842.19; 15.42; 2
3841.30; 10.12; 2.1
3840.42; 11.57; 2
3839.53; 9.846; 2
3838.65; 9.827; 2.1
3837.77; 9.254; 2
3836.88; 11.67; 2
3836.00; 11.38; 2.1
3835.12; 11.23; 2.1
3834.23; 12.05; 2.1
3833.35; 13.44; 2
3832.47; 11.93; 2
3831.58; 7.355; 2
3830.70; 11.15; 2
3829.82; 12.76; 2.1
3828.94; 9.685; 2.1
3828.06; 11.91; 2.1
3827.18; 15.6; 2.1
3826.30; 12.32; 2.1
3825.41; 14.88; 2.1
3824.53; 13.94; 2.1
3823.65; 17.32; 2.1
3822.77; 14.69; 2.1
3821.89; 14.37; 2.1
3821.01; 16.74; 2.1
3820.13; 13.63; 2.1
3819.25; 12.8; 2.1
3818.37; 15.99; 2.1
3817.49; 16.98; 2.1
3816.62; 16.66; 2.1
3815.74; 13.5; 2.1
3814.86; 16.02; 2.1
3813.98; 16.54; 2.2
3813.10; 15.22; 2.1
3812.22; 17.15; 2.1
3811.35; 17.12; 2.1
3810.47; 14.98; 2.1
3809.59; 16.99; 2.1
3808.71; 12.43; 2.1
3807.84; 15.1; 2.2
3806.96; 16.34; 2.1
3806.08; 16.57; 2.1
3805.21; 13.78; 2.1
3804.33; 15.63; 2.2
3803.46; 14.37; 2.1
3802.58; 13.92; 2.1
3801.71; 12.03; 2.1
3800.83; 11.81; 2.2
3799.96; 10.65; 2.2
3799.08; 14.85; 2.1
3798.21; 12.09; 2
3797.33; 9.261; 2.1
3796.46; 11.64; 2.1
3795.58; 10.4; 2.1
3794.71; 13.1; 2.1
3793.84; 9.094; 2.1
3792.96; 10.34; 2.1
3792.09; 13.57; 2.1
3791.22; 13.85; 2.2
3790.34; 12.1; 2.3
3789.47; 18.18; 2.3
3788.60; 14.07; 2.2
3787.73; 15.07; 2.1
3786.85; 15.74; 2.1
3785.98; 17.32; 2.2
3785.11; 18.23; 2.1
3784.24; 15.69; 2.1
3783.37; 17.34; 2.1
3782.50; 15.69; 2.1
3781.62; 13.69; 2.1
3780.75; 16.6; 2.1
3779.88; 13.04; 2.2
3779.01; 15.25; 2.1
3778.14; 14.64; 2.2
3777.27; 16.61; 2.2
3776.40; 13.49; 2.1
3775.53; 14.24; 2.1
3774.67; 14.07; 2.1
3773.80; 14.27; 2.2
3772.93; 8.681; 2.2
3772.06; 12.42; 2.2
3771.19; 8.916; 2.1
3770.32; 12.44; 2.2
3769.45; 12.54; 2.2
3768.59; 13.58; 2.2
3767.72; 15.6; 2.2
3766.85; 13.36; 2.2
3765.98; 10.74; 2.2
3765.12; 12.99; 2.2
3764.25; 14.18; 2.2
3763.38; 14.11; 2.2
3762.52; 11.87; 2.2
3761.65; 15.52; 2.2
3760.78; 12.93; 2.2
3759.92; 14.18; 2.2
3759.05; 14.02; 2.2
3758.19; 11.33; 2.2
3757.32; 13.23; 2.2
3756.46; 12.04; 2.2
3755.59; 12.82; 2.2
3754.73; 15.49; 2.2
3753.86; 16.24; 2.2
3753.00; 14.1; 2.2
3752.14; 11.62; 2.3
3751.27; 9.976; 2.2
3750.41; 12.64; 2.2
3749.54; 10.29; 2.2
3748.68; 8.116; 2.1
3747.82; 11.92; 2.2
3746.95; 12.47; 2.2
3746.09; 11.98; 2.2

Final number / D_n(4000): 1.27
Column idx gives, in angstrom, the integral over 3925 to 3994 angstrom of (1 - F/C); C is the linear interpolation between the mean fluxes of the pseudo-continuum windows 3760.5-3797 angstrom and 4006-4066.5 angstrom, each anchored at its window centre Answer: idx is 9.5 angstrom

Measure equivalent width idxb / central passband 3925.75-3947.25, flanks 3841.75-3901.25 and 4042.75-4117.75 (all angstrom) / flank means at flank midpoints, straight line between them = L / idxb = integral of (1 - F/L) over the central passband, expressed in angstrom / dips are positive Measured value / 2.0 angstrom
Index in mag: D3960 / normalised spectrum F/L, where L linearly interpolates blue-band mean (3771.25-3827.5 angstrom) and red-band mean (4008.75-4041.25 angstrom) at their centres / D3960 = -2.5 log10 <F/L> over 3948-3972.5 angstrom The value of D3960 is 0.25 mag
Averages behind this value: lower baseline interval 14.3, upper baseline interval 19.2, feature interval 14.2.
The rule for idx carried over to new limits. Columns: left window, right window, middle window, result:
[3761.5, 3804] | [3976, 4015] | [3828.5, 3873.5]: 0.7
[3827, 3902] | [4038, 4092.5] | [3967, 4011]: 2.5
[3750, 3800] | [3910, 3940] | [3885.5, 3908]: 0.1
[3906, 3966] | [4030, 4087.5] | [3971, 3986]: 1.9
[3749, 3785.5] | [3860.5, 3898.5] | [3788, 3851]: 2.3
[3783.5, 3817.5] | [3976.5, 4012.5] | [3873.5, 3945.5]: 2.6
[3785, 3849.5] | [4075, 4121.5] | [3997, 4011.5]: -2.0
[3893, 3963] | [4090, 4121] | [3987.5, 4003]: -1.1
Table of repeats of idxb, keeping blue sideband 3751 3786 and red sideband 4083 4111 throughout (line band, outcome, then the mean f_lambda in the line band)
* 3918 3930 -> -0.72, 15.9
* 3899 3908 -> -1.14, 16.7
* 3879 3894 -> 1.22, 13.5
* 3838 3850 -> 0.29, 14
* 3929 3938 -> 1.43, 12.7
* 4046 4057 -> -1.44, 18.1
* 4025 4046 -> -3.20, 18.3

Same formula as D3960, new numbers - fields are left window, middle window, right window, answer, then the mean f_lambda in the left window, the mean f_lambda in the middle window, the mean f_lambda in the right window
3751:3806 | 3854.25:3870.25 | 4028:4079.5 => -0.12 mag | 13.5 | 16.7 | 18.4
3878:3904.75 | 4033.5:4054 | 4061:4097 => -0.03 mag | 14.7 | 18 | 18.1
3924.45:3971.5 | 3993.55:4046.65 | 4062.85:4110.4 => -0.16 mag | 14.5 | 18.5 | 17.3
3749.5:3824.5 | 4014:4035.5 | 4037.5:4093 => -0.10 mag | 14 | 19.3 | 18.2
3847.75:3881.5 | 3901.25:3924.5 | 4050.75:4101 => -0.06 mag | 16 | 17.3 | 17.9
